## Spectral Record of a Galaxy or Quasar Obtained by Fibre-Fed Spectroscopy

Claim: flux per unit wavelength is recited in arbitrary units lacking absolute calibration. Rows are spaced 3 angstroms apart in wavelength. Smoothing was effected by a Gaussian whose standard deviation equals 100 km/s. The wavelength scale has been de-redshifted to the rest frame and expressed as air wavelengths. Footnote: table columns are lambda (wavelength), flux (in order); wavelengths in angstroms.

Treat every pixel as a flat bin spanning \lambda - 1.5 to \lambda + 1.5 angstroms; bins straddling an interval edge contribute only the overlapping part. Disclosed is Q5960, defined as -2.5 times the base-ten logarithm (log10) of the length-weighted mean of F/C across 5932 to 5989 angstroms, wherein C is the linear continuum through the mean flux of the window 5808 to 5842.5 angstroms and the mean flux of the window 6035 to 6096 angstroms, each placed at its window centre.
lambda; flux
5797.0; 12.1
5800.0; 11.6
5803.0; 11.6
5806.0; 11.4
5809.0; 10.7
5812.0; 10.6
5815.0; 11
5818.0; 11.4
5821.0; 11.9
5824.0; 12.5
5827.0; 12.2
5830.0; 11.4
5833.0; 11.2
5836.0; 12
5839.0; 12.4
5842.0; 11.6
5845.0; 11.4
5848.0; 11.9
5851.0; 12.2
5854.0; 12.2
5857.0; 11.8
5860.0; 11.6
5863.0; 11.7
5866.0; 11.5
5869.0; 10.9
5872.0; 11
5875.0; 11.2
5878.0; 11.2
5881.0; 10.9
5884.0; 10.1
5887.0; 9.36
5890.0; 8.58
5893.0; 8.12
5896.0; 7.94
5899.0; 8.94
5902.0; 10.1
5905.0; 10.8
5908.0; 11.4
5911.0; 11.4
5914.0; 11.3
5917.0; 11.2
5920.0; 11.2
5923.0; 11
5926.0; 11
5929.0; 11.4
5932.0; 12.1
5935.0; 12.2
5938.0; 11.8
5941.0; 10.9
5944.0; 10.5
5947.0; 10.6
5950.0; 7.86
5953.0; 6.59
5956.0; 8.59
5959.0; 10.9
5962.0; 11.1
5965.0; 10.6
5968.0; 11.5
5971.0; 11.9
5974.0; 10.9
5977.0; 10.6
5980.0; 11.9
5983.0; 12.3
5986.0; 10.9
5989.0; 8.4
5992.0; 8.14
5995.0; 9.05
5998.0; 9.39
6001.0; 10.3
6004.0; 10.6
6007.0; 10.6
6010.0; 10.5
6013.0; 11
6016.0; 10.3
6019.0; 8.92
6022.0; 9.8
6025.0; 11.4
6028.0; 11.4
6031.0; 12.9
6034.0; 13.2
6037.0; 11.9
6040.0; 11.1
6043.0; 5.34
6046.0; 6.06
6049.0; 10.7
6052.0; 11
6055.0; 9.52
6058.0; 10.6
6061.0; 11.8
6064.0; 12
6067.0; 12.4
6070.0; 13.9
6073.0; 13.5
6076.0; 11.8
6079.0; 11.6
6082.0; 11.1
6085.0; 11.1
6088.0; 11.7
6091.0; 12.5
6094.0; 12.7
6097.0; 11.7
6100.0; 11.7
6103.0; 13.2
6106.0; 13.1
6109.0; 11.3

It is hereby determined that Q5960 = 0.07 mag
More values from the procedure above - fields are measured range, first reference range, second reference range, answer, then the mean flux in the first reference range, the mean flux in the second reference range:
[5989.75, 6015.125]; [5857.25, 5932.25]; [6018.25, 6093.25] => 0.110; 10.6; 11.1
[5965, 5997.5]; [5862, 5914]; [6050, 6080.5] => 0.056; 10.3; 11.8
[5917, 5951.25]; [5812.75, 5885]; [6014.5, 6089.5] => 0.032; 11.6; 11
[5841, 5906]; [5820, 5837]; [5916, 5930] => 0.084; 11.9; 11.2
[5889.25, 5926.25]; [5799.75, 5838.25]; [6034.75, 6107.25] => 0.122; 11.5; 11.3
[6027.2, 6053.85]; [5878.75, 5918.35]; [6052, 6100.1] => 0.109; 10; 11.8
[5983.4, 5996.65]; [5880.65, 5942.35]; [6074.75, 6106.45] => 0.189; 10.6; 12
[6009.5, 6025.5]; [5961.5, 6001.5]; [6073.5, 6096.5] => 0.074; 10.5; 11.9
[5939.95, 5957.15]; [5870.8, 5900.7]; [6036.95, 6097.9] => 0.119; 9.72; 11.1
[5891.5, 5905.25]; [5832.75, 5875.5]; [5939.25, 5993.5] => 0.223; 11.7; 10.2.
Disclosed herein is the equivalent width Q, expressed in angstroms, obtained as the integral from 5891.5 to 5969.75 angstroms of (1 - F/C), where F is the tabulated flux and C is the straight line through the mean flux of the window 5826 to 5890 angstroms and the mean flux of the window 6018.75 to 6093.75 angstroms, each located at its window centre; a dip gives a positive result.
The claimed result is 5.9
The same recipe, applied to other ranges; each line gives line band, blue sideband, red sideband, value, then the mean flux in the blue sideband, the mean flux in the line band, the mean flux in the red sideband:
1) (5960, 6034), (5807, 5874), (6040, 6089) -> 2.9 angstroms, 11.6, 10.7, 10.9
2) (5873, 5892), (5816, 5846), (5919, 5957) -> 1.6 angstroms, 11.8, 10.2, 10.5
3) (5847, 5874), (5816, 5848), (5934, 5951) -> -0.3 angstroms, 11.8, 11.6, 10.7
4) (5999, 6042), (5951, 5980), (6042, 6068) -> -3.4 angstroms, 10.3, 10.9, 9.98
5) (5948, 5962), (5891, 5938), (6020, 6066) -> 2.4 angstroms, 10.7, 8.84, 10.6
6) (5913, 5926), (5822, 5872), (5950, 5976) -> -0.5 angstroms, 11.8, 11.1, 10.1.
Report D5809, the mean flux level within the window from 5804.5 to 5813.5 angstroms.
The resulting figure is 10.9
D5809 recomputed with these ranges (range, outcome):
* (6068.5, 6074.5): 13.7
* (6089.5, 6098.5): 12.3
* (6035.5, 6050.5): 9.02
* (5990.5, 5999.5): 8.86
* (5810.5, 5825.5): 11.5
